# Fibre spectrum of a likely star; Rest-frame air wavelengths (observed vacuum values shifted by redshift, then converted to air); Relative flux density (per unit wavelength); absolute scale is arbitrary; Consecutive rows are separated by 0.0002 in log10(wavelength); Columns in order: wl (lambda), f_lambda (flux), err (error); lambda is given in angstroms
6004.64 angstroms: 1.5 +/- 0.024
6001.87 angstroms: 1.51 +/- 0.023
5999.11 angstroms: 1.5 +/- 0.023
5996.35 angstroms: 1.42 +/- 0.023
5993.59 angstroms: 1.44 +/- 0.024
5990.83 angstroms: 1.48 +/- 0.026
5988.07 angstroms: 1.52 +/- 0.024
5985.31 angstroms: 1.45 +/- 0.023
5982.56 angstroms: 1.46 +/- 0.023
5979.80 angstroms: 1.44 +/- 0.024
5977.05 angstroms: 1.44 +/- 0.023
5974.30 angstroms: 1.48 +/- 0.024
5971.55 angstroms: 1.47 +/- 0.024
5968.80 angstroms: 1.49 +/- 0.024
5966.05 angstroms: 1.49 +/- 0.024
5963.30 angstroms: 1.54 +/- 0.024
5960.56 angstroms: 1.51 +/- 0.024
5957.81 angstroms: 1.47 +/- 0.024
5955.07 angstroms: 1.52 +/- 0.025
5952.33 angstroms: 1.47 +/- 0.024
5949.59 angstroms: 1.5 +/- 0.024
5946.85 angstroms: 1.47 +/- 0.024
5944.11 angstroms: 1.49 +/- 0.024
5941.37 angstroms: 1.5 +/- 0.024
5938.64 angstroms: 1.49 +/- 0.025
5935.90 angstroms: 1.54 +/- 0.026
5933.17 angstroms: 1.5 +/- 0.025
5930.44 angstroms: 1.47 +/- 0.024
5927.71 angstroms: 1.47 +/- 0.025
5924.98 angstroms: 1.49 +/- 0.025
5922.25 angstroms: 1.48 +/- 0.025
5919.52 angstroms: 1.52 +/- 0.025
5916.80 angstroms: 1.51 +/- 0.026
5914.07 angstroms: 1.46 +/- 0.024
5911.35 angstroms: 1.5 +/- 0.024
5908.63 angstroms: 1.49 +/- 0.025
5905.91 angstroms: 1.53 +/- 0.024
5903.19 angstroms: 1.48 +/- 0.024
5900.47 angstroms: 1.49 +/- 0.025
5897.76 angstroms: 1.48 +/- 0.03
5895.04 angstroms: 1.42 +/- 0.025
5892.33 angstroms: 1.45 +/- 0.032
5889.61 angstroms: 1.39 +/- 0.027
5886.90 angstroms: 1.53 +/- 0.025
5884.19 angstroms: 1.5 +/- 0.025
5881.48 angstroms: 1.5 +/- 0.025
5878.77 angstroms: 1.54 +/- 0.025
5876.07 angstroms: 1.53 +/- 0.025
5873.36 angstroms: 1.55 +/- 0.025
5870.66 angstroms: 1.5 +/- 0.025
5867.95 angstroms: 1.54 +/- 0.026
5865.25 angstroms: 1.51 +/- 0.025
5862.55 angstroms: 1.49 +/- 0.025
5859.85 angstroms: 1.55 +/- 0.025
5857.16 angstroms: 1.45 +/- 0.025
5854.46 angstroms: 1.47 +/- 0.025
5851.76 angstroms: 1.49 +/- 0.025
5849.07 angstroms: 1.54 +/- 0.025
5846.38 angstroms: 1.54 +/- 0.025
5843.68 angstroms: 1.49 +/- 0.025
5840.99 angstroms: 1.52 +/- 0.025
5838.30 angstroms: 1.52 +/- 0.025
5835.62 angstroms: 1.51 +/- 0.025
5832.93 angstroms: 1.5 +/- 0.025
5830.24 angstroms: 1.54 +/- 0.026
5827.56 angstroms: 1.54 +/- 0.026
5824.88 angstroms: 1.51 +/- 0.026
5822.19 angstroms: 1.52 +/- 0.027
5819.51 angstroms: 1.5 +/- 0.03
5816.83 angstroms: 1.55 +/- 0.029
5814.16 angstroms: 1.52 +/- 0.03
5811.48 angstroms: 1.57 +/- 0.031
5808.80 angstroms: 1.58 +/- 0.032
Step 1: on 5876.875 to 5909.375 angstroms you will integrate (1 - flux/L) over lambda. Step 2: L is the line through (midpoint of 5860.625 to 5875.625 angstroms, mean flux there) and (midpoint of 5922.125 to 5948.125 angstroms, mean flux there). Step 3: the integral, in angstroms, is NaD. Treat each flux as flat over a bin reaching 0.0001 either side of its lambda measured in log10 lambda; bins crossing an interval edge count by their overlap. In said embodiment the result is 0.53 angstroms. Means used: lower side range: 1.52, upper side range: 1.49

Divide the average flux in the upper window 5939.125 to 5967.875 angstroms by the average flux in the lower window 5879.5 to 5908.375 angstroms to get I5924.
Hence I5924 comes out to 1.01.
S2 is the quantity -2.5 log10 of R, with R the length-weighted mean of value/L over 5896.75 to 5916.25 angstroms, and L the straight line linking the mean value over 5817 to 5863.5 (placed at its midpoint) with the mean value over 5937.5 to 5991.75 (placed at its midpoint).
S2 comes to 0.00 mag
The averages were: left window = 1.51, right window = 1.48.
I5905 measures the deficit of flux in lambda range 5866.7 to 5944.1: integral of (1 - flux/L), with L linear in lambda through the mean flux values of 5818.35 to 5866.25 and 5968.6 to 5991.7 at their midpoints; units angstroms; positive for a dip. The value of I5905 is -0.2 angstroms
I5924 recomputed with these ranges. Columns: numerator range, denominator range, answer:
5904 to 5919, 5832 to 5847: 0.99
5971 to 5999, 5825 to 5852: 0.96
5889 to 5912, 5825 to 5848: 0.97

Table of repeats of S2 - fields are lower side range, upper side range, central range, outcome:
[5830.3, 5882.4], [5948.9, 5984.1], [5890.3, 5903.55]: 0.03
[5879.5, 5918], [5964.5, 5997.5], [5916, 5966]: -0.02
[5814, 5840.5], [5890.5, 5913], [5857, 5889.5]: -0.01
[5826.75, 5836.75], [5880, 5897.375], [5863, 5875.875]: -0.03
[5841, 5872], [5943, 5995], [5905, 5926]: 0.00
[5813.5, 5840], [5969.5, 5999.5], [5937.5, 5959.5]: -0.01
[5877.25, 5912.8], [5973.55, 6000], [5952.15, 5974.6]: -0.02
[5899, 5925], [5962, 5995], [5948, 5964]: -0.01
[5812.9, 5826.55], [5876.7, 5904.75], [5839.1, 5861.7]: 0.00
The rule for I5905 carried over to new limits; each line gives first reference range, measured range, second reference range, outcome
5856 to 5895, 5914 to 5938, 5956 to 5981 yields -0.1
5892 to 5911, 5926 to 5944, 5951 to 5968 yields 0.0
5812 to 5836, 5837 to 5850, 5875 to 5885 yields 0.0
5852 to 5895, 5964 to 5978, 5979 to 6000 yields -0.1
